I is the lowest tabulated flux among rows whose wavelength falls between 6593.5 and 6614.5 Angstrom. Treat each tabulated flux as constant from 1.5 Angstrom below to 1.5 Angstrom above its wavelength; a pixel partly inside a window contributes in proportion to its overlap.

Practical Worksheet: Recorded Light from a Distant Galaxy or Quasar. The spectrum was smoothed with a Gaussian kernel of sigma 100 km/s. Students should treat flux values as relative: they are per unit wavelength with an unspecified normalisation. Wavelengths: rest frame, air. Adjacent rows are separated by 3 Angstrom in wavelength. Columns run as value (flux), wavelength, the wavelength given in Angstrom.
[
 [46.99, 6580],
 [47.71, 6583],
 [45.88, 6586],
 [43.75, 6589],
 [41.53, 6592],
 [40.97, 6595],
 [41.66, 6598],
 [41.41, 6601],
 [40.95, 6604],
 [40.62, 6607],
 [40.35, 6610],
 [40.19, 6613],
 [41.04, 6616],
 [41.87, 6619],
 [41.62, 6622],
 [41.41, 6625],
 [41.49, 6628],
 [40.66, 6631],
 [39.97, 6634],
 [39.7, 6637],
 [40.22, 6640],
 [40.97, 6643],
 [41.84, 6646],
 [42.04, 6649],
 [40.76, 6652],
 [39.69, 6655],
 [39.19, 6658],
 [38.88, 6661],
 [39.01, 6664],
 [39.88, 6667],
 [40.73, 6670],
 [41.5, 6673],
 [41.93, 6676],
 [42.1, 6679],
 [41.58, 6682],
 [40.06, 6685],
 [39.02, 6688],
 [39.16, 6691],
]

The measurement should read 40.19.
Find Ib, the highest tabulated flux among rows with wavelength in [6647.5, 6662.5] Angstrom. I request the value 42.04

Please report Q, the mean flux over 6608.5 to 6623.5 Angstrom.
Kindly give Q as 41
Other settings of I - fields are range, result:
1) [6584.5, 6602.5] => 40.97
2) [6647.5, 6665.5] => 38.88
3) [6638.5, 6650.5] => 40.22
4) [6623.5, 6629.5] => 41.41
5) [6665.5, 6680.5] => 39.88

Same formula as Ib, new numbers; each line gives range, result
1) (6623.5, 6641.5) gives 41.49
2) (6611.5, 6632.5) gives 41.87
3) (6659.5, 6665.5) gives 39.01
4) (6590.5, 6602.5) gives 41.66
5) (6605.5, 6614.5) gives 40.62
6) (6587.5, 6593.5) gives 43.75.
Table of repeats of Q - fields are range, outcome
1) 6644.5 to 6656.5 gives 41.1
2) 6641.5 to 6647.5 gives 41.4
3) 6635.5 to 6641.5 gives 40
